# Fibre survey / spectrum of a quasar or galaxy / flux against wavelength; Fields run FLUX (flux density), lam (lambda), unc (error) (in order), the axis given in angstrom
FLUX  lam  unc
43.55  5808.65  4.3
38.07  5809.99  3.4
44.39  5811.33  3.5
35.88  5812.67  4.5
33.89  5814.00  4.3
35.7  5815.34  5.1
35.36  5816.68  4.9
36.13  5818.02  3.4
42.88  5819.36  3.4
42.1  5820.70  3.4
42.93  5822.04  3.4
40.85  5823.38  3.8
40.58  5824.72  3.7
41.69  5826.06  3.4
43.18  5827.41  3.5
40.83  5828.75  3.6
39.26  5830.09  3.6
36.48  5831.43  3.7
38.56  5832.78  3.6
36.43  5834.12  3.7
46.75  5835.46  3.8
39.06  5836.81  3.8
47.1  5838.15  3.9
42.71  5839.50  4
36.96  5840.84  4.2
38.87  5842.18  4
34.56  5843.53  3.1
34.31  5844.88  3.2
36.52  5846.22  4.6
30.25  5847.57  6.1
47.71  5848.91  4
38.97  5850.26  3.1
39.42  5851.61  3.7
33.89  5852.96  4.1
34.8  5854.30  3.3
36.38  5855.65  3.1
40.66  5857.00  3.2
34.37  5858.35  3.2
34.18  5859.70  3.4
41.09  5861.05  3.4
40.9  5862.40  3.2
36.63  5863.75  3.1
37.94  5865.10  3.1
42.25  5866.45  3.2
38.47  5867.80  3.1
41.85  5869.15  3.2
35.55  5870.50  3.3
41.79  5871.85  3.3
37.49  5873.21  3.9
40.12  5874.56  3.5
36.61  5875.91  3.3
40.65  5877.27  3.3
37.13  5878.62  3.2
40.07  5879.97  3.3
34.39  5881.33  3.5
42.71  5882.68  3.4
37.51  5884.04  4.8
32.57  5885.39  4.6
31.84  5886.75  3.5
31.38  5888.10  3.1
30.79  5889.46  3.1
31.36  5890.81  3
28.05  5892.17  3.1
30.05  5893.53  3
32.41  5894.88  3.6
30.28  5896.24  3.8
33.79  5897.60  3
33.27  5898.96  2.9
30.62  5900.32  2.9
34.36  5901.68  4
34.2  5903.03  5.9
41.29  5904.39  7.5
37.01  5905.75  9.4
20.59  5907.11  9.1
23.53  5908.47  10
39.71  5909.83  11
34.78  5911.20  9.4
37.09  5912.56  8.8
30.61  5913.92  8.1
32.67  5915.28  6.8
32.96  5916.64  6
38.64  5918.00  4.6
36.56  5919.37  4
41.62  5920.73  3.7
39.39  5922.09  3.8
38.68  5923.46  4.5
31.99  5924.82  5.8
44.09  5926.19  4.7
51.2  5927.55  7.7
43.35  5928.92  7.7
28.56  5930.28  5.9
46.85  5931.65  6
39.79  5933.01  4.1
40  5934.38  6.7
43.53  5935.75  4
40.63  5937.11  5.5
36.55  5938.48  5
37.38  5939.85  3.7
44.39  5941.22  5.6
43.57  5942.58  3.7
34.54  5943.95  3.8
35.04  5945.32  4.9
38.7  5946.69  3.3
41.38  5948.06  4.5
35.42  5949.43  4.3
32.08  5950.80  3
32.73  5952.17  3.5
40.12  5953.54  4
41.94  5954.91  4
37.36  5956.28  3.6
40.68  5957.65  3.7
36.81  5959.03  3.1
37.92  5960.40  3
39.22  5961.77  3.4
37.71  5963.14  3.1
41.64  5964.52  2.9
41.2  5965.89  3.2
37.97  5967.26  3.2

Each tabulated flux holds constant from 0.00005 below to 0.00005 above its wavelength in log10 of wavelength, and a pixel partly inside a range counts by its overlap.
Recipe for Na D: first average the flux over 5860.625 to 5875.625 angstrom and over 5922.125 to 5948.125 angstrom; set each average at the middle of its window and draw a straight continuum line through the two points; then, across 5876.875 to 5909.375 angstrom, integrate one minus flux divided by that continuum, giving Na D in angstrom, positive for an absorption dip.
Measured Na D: 5.2 angstrom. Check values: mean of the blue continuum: 39.4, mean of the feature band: 33.3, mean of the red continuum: 40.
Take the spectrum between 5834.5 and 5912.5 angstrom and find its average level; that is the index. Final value 36.4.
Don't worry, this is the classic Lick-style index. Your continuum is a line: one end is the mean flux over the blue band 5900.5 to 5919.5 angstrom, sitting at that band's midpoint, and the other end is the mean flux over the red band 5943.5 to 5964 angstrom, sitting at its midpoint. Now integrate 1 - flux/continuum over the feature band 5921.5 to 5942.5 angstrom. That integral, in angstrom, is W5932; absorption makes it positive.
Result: -2.9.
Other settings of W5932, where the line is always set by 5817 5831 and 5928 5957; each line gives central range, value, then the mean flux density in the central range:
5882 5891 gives 1.3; 34.2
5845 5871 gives 1.5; 37.9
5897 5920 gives 3.4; 33.6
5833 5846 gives 0.3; 39.5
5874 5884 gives 0.3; 38.7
